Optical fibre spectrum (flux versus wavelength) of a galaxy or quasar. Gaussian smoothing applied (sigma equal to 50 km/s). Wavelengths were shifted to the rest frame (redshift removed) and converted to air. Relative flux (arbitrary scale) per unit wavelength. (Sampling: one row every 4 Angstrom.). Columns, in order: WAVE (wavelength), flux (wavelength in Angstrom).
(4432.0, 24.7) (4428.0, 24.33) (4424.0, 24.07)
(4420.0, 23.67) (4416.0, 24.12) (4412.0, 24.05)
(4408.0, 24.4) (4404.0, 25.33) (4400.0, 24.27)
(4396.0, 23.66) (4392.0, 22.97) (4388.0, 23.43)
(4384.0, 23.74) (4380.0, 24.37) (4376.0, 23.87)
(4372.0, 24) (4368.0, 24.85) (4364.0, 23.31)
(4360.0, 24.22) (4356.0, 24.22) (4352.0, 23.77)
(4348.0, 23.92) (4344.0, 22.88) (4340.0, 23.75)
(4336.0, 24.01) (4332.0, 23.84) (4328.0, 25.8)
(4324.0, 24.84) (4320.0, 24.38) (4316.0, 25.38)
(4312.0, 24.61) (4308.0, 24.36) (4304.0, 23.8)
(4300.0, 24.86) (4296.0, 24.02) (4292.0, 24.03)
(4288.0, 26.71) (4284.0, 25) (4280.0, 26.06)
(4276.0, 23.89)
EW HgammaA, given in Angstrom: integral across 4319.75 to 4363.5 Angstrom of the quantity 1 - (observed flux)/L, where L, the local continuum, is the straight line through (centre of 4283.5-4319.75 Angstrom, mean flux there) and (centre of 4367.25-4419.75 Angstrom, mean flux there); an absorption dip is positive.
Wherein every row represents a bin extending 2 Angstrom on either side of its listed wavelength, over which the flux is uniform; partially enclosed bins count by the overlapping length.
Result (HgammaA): 0.6 Angstrom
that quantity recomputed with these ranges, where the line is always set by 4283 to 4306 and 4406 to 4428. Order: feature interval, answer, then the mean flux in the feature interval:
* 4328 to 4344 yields 0.3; 24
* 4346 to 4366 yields 0.4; 23.9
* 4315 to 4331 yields -0.3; 25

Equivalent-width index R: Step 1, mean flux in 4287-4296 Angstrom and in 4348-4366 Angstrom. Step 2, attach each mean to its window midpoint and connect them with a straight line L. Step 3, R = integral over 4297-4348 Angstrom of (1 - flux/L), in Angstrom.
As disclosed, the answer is 0.2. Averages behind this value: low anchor 24.9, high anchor 23.9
